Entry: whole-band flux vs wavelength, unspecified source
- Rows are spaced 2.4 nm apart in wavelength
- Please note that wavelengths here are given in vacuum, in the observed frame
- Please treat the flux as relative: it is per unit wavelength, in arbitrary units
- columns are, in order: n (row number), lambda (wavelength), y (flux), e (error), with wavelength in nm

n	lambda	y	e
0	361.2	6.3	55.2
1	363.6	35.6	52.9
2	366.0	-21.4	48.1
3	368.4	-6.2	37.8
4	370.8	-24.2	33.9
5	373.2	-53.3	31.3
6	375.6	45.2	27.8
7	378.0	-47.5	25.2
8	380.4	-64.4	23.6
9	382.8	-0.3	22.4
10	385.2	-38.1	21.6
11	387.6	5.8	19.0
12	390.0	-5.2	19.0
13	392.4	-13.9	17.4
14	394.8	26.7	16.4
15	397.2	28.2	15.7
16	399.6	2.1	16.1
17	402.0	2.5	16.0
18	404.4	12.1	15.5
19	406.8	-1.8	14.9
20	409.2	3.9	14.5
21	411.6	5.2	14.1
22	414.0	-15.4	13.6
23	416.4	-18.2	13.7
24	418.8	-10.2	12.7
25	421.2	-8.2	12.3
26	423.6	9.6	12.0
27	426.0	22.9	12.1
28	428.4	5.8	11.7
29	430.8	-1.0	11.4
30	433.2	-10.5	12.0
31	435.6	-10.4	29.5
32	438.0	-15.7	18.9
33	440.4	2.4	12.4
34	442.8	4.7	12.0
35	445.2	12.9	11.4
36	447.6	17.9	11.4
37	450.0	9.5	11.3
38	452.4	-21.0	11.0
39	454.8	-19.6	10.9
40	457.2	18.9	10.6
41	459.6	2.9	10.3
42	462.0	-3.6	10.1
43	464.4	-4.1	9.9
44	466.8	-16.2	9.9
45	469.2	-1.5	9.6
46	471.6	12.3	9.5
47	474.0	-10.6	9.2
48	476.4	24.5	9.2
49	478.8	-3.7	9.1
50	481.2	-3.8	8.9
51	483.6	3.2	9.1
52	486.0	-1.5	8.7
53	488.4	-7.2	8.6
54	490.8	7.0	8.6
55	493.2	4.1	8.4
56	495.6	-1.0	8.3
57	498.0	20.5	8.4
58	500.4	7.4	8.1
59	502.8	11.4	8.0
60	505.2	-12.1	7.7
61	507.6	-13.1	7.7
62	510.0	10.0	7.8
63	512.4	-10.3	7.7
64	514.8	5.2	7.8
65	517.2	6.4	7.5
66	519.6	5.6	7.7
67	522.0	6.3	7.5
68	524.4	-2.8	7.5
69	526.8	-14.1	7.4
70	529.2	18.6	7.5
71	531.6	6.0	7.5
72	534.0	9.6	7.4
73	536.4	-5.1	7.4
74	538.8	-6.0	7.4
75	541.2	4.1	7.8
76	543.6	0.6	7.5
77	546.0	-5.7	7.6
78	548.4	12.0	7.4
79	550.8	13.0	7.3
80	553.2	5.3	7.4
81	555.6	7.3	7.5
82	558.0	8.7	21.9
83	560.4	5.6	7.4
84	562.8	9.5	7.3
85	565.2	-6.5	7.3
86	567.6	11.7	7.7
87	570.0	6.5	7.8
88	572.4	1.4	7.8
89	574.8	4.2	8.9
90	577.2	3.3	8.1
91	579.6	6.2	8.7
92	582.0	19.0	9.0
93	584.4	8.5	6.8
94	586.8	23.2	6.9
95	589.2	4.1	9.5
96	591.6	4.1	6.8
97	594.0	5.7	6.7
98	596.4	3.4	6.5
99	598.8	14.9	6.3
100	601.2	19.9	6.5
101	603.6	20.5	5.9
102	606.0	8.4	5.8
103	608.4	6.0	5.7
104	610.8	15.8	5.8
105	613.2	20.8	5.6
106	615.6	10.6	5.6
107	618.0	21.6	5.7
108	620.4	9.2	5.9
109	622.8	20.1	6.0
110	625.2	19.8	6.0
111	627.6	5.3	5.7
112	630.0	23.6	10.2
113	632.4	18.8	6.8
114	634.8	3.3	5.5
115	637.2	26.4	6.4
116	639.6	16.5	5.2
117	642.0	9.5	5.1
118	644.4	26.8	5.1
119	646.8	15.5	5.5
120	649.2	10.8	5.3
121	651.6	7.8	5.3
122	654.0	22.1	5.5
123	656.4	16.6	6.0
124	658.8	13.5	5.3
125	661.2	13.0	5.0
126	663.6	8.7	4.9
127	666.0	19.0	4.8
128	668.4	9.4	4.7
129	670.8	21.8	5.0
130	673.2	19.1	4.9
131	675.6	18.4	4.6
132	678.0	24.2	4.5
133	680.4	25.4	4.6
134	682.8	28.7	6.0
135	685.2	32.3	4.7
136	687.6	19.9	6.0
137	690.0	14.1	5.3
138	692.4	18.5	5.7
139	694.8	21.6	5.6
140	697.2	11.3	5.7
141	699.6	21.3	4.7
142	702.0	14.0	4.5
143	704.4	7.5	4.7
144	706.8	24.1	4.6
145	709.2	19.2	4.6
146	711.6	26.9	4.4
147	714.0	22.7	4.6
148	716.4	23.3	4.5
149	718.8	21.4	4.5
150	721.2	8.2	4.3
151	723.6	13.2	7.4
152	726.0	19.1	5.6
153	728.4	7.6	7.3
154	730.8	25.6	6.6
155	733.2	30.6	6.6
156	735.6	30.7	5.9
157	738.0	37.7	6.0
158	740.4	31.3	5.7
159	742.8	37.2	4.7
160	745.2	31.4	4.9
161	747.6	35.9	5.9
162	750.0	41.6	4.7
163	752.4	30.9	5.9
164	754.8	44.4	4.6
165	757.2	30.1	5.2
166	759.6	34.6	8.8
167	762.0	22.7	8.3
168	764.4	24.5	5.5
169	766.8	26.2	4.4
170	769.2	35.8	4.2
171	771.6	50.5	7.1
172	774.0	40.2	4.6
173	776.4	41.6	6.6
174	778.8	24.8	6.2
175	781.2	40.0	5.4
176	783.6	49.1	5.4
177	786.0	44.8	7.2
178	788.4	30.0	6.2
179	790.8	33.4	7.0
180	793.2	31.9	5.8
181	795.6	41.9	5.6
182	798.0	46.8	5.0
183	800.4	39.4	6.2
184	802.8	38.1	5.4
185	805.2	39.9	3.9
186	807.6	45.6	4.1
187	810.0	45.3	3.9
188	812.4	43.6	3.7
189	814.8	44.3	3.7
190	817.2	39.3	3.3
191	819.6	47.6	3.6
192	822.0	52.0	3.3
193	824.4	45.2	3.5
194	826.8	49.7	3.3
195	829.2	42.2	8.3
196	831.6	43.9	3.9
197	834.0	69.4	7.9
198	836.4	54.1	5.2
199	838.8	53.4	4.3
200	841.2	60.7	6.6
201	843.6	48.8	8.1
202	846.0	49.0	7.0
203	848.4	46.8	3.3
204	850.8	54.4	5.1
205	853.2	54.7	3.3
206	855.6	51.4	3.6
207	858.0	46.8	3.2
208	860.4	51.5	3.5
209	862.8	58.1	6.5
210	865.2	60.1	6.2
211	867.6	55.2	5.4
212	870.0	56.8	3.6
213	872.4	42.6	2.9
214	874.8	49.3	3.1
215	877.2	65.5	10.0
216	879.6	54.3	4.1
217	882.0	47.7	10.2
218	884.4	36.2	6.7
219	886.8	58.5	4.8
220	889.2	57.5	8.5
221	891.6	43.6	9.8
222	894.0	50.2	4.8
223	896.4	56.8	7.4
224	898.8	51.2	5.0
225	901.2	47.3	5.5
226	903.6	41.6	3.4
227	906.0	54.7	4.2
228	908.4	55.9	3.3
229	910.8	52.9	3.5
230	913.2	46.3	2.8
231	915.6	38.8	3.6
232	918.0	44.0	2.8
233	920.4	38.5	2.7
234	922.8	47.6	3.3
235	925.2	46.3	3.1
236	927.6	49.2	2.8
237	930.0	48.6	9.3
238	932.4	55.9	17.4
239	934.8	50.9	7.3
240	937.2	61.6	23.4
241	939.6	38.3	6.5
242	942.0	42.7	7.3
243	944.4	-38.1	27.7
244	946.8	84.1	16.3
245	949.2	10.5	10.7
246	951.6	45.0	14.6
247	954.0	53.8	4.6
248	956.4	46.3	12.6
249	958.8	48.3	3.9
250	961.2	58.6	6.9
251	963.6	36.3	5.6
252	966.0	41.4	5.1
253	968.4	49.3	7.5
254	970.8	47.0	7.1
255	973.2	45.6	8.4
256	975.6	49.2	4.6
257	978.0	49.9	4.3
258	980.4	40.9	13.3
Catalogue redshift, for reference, 0.83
